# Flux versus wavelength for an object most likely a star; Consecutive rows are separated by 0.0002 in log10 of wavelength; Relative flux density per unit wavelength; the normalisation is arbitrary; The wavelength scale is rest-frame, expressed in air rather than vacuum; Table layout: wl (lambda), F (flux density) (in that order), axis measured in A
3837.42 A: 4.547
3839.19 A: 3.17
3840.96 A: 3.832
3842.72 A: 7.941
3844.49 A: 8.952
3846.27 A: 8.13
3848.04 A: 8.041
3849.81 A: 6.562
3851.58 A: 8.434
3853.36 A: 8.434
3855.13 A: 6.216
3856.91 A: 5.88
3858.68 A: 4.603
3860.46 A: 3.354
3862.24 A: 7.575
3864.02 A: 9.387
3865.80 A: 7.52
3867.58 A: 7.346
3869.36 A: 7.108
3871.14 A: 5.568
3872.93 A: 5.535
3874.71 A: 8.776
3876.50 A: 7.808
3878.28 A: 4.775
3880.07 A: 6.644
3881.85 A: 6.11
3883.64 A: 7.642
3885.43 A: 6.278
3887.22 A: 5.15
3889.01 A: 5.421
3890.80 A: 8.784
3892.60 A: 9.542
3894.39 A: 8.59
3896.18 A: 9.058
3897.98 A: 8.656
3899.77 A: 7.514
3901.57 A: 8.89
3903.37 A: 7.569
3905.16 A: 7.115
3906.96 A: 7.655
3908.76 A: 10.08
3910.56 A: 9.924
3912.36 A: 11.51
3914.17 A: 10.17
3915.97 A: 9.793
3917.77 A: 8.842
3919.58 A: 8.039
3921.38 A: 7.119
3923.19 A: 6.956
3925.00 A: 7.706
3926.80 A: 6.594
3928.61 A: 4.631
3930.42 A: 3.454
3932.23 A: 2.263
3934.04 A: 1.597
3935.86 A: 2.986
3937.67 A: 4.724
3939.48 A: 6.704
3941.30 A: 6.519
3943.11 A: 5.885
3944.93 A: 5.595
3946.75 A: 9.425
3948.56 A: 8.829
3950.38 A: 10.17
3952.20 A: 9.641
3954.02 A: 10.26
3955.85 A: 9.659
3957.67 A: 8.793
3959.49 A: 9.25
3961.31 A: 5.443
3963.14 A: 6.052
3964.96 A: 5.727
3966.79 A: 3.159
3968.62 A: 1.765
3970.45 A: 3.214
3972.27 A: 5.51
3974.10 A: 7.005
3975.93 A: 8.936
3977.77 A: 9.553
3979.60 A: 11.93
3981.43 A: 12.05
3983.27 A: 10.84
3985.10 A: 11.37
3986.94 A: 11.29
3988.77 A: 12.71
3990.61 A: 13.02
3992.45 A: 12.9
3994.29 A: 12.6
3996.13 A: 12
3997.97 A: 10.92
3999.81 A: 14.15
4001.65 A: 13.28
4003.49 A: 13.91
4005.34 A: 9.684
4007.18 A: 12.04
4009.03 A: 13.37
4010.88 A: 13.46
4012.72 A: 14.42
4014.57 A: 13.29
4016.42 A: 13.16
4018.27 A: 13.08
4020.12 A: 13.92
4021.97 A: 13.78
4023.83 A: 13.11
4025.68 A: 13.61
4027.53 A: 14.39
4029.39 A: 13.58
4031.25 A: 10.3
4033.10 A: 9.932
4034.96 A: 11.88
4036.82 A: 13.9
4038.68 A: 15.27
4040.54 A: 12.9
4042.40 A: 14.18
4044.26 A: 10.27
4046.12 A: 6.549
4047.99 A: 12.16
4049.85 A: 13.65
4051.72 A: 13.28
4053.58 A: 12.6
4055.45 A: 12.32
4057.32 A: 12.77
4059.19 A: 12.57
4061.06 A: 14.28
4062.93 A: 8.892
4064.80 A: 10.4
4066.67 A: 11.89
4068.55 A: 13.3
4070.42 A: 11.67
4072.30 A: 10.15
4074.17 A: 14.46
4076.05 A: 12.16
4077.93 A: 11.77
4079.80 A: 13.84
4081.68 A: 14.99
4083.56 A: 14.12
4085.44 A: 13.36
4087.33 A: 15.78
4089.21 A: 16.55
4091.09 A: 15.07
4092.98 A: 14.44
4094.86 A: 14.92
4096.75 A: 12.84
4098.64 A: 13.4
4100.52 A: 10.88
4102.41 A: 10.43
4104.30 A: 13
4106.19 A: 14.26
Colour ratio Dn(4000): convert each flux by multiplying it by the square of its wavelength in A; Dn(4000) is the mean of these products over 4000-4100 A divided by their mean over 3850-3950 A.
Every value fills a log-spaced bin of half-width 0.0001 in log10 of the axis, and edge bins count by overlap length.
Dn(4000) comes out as 2.0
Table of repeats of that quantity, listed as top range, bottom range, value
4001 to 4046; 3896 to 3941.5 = 1.90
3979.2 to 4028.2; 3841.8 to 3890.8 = 1.99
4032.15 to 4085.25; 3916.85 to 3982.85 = 1.90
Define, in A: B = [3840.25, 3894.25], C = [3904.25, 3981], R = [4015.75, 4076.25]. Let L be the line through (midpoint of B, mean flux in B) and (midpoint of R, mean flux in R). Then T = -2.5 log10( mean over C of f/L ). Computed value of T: 0.27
